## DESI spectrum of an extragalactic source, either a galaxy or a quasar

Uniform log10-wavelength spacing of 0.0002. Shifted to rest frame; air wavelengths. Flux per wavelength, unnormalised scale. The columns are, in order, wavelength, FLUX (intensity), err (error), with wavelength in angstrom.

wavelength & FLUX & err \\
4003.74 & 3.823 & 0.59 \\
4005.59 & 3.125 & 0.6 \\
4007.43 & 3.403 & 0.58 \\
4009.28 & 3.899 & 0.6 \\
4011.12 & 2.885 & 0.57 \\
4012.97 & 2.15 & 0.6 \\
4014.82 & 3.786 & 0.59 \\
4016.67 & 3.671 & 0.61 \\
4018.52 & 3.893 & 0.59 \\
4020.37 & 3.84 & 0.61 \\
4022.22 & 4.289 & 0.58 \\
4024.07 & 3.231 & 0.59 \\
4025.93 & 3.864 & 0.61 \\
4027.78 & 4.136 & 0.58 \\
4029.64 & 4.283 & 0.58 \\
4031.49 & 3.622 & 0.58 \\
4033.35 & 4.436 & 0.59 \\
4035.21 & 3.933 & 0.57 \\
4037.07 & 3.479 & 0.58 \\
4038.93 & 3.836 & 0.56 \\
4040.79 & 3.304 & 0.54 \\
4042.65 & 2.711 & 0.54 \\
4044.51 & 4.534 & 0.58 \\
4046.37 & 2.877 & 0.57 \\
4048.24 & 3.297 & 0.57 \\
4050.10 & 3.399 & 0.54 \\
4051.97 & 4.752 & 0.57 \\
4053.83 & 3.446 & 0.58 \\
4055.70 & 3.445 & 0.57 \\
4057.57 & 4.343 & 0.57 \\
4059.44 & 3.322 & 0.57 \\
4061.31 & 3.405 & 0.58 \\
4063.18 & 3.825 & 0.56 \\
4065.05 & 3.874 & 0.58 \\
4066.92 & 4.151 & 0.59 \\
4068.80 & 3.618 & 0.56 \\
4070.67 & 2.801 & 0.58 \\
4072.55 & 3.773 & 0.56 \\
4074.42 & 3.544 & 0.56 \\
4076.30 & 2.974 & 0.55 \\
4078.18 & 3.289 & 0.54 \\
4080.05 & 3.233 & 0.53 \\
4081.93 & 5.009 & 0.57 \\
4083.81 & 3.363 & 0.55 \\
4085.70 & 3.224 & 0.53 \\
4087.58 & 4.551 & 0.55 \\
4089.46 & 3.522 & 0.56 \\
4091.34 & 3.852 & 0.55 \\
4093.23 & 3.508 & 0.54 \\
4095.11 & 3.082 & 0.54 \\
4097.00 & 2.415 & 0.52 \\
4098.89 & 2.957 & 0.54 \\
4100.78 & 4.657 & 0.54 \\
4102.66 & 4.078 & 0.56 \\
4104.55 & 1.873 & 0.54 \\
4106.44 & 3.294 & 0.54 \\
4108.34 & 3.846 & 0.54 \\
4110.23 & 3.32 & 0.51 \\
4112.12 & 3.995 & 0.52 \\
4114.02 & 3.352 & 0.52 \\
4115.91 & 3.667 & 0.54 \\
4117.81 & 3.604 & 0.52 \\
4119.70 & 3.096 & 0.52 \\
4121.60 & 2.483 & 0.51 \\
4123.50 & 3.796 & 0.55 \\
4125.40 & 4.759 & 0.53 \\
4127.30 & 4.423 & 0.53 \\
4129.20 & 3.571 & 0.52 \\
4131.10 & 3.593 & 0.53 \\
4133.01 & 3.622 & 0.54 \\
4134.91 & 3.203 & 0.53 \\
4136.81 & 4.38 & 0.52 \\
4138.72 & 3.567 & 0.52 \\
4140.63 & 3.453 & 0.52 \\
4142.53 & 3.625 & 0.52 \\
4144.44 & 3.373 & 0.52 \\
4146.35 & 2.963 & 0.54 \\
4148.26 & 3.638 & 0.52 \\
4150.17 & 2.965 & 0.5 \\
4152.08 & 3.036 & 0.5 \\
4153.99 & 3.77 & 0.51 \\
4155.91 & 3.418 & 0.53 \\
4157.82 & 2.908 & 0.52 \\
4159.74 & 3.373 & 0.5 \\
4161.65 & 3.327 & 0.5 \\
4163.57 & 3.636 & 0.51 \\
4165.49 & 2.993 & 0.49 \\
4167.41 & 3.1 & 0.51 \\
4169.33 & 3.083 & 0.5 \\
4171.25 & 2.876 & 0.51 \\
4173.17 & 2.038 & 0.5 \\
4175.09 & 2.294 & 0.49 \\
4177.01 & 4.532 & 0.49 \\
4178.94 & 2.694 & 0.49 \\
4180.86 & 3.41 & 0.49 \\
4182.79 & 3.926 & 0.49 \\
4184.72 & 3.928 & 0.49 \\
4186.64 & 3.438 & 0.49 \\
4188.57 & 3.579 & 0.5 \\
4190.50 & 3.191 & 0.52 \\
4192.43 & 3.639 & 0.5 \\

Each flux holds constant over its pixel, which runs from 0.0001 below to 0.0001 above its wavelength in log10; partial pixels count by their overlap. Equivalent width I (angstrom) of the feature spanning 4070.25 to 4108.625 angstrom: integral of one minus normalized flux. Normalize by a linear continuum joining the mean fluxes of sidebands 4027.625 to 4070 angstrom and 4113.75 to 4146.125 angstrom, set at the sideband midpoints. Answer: 2.08 angstrom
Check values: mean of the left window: 3.73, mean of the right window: 3.61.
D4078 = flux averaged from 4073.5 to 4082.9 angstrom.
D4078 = 3.61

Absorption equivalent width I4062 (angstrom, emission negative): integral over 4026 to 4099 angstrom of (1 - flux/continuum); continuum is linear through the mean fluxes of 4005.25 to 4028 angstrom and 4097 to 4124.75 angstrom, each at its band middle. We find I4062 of -3.1 angstrom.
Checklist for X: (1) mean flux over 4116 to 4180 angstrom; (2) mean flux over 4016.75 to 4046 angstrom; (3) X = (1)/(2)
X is 0.89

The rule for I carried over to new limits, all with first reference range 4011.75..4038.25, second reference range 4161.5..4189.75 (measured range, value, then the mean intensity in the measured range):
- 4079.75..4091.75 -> -1.0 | 3.85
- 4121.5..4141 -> -2.1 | 3.77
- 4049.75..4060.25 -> -0.5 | 3.81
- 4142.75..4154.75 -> 0.1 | 3.3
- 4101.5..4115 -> 0.2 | 3.42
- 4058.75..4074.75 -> 0.1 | 3.6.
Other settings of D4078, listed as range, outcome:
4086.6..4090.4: 4.03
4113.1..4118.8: 3.54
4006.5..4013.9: 3.09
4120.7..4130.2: 3.81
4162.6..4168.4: 3.24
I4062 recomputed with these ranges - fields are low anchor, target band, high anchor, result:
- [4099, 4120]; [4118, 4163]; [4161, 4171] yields -2.1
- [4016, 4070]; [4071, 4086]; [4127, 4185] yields 0.4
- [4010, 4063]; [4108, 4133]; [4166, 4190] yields -1.8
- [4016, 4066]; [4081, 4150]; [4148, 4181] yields -3.7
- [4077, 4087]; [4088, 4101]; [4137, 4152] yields 0.7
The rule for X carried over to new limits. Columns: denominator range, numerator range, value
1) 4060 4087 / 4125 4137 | 1.08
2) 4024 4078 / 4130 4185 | 0.91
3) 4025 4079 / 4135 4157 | 0.94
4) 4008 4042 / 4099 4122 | 0.93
